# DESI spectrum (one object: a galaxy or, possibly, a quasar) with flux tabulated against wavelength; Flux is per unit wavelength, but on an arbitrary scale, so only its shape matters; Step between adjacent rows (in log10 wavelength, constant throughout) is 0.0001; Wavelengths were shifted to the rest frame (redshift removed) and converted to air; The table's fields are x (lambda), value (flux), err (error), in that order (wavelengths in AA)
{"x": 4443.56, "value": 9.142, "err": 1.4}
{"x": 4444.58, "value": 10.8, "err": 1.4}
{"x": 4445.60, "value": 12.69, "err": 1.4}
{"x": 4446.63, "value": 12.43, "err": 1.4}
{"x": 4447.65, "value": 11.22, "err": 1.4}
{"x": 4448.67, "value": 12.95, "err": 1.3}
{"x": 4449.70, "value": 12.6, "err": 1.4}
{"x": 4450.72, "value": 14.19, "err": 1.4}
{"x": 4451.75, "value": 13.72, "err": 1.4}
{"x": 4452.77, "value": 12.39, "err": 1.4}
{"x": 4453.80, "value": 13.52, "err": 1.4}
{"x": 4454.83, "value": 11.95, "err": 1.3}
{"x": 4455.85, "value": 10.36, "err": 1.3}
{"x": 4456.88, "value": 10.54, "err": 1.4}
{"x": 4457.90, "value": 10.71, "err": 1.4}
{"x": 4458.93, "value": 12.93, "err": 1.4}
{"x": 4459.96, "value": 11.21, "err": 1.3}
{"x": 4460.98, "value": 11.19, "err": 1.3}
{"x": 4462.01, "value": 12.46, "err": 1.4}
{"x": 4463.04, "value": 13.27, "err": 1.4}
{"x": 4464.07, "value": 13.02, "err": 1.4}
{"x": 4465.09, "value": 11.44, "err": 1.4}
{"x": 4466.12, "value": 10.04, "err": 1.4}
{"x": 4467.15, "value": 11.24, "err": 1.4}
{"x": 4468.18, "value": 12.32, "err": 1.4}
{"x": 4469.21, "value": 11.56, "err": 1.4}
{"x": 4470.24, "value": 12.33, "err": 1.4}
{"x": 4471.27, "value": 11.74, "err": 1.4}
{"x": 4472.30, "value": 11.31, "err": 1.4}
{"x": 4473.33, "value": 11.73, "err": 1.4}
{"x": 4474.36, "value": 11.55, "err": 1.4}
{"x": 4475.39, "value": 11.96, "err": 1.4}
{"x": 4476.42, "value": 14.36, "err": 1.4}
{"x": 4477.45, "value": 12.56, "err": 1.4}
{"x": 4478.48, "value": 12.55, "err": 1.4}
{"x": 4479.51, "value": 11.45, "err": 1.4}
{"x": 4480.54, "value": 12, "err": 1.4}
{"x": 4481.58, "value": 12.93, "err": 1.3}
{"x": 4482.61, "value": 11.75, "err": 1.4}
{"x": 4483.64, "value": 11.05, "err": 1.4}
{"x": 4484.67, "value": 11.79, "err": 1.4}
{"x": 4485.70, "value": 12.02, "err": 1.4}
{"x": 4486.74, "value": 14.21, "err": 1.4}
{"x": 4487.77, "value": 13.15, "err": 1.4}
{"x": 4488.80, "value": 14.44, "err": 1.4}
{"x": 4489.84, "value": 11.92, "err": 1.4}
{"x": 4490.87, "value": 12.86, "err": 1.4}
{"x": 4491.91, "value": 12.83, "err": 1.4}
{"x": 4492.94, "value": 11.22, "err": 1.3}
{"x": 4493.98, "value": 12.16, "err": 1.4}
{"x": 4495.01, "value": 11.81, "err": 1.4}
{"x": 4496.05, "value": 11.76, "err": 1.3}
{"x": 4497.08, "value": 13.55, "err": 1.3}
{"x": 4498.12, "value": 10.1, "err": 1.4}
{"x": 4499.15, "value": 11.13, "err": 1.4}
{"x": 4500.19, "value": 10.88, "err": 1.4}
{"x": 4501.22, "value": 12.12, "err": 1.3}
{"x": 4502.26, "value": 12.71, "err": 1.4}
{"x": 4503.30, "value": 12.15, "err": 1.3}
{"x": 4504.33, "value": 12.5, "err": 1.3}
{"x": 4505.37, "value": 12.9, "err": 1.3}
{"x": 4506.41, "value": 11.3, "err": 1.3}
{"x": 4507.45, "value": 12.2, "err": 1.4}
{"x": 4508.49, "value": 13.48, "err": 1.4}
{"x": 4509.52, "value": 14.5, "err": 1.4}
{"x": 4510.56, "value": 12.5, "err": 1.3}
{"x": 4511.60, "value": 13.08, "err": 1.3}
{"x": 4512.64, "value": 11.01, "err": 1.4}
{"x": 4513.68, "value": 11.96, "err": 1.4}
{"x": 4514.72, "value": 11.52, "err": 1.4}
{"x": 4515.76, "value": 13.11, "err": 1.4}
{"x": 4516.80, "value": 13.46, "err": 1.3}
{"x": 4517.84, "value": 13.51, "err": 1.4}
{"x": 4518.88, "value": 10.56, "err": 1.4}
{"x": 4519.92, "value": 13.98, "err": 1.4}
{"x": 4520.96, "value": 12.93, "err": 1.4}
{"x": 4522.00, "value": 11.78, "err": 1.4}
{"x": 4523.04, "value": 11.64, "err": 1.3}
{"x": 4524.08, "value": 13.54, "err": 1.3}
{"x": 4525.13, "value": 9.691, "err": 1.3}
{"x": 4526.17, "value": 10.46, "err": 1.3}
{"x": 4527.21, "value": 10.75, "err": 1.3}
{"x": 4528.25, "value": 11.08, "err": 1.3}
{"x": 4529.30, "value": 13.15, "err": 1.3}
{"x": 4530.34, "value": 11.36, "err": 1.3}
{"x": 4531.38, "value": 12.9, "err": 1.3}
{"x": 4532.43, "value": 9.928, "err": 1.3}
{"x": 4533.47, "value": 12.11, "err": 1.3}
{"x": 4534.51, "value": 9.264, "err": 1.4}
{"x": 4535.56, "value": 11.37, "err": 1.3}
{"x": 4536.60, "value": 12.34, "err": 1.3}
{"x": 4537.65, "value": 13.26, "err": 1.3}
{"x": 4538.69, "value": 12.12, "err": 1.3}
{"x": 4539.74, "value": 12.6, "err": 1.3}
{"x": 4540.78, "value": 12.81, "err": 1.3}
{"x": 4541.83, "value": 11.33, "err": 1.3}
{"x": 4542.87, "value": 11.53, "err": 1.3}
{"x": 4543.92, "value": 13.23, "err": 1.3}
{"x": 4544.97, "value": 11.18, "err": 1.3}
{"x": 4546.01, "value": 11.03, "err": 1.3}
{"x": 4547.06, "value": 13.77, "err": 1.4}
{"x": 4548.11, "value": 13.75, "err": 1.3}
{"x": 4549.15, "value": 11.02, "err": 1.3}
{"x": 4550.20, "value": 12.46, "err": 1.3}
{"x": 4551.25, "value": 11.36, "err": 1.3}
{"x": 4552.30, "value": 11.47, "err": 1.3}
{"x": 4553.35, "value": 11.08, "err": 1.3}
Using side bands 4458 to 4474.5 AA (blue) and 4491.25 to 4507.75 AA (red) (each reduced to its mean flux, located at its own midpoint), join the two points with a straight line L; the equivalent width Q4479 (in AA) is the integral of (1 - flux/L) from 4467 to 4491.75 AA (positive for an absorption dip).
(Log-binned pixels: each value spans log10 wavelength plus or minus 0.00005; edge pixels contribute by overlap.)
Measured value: -0.9 AA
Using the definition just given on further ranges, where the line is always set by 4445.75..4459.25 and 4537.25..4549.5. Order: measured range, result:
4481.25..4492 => -0.3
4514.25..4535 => 0.8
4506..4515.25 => -0.1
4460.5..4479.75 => 0.4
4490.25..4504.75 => 0.4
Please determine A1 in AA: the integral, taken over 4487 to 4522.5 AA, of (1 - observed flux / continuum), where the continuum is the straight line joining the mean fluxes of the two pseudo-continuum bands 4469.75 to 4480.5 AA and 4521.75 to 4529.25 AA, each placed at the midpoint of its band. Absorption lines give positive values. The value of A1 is -2.2 AA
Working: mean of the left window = 12.2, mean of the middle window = 12.4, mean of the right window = 11.4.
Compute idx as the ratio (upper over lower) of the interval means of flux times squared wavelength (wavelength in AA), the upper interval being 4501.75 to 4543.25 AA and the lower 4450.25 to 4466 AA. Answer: 1.03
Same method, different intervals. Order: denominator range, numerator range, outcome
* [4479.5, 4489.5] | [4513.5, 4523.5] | 1.01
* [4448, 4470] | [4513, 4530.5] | 1.02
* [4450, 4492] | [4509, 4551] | 1.02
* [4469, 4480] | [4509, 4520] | 1.06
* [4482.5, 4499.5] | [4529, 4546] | 0.99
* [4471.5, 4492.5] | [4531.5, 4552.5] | 0.99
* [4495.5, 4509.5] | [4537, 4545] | 1.03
